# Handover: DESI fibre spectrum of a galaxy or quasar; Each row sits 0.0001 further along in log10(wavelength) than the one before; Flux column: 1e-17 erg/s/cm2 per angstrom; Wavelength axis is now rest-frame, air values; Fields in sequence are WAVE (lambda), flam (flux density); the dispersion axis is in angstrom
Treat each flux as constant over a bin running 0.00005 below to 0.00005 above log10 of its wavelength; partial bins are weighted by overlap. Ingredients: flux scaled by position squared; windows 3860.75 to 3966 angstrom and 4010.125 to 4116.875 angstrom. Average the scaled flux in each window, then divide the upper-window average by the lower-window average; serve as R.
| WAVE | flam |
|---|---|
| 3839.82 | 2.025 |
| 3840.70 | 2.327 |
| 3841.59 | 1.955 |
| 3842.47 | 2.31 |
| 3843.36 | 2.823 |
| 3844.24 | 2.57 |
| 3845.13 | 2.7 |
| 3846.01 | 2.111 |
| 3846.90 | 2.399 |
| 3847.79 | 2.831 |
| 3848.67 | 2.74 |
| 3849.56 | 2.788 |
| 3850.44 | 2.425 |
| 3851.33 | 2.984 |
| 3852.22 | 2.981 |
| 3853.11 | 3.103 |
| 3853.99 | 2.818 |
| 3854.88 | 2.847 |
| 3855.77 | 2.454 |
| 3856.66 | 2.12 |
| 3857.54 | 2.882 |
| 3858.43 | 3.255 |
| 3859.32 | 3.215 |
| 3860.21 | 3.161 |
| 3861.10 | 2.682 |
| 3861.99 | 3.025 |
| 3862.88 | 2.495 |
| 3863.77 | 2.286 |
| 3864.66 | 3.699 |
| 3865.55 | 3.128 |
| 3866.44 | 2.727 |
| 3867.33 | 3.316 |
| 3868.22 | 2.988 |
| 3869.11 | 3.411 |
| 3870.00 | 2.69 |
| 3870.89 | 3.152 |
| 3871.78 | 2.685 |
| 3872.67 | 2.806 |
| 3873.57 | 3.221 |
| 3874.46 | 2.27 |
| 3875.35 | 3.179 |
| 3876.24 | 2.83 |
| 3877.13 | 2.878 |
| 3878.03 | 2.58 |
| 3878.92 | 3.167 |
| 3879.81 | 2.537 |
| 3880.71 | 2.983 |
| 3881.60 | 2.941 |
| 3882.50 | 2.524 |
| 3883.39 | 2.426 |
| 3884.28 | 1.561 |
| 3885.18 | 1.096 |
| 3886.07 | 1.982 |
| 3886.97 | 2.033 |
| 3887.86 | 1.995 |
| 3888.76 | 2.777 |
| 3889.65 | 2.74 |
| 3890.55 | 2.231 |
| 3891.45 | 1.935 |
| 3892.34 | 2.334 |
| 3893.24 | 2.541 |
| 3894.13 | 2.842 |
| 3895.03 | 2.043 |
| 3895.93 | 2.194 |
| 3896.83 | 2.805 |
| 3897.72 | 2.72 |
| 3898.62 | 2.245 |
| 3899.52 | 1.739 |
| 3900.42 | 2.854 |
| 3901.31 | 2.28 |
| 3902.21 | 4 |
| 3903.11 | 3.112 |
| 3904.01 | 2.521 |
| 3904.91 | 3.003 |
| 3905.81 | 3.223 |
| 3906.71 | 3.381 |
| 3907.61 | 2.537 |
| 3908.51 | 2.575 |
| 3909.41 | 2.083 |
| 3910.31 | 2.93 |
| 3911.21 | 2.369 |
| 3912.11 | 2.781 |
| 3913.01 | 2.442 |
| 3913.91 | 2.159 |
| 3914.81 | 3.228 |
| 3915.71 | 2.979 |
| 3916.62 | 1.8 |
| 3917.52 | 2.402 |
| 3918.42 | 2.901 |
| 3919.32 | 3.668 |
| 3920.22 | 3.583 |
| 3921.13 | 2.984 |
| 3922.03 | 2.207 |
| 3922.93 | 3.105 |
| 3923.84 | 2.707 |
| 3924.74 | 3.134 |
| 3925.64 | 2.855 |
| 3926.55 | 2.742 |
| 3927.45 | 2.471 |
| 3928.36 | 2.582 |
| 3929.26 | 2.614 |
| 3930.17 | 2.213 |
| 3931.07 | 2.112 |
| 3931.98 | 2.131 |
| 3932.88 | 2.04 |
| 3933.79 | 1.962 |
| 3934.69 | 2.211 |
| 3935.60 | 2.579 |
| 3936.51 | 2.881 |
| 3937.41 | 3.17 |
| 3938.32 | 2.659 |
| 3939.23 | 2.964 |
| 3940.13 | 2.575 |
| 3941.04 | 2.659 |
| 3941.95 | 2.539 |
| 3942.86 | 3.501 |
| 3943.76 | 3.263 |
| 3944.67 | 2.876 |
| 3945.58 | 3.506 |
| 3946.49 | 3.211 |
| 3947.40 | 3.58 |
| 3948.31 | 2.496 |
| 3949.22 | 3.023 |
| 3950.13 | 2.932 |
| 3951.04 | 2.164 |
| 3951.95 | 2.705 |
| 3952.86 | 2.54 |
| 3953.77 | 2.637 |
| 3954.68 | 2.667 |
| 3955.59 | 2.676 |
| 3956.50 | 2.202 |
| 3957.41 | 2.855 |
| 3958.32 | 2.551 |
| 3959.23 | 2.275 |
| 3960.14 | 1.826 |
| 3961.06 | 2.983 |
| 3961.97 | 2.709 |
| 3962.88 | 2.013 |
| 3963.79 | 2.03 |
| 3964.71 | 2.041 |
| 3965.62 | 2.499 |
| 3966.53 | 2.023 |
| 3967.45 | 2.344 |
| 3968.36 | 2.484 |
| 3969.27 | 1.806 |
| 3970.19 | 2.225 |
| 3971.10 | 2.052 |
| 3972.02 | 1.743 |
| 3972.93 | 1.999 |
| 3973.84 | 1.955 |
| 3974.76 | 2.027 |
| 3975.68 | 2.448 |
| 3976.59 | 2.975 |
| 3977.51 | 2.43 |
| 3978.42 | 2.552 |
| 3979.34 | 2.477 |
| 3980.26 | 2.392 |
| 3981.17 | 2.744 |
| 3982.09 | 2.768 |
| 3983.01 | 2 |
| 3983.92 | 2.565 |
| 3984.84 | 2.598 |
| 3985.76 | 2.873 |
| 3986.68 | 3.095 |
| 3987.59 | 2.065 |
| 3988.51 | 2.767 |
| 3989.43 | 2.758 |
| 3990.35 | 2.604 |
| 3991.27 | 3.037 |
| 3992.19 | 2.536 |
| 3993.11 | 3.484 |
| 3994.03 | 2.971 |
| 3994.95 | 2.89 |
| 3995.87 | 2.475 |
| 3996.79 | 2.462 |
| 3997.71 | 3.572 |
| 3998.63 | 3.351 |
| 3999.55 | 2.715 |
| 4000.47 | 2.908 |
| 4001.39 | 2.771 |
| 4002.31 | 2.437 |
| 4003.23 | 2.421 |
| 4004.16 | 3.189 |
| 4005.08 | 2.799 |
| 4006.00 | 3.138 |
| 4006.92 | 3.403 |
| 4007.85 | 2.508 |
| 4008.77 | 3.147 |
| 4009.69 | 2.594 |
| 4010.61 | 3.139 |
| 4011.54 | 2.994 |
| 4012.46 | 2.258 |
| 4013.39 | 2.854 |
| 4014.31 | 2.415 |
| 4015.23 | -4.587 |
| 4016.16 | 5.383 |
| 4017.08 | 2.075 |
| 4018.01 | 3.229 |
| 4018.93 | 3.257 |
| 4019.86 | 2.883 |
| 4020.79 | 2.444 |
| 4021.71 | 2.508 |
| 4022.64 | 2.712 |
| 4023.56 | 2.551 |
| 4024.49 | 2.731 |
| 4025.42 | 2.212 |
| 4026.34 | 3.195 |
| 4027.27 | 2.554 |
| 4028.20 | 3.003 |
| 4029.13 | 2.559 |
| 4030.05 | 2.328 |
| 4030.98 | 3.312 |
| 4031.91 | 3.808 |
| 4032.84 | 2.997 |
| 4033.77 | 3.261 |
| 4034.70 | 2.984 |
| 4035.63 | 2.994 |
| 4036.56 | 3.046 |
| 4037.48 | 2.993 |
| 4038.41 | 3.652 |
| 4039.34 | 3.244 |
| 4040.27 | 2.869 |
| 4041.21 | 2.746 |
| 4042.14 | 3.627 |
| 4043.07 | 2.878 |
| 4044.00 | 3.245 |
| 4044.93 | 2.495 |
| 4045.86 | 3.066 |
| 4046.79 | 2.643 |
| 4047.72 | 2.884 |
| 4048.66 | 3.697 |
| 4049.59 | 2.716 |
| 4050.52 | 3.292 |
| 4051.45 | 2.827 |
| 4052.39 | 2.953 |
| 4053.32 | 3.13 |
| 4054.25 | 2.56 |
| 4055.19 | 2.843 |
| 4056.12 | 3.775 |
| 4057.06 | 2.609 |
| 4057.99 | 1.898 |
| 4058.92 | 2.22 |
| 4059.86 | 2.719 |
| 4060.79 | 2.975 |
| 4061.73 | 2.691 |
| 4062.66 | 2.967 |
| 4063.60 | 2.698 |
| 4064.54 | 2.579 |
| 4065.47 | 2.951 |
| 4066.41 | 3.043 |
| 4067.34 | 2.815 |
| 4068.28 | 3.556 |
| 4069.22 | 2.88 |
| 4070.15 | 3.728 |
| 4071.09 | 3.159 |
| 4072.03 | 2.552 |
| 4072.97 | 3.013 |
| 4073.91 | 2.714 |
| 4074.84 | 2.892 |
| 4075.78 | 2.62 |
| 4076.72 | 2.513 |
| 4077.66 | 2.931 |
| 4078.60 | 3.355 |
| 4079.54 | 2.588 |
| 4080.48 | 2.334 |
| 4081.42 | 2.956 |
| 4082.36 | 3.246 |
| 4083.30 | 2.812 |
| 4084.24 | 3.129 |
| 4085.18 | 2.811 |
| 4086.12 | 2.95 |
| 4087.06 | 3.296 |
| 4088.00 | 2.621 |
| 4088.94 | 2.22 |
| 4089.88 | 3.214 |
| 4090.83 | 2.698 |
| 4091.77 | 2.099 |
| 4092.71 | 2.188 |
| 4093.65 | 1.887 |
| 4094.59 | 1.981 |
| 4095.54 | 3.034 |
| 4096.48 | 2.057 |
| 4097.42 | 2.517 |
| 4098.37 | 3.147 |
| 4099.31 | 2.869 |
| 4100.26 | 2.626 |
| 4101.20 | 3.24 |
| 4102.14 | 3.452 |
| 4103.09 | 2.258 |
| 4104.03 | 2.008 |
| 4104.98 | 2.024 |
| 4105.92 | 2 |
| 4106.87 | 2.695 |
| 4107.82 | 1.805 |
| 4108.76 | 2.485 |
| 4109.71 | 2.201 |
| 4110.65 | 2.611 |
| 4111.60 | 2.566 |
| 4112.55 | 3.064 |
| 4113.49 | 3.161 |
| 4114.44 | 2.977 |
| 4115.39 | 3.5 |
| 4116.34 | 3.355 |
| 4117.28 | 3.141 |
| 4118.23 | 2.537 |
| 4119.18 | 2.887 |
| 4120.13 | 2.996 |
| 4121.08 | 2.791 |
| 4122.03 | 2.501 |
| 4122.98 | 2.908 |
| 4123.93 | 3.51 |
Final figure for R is 1.12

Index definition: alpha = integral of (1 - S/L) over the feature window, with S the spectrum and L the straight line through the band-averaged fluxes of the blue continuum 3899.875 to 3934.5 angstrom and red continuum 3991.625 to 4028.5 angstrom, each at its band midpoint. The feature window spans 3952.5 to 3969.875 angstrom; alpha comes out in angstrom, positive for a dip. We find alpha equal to 2.1 angstrom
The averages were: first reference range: 2.7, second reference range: 2.69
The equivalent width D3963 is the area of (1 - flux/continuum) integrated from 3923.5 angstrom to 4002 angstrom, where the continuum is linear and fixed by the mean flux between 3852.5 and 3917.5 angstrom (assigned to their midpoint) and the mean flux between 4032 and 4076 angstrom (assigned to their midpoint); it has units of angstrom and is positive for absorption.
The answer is 5.8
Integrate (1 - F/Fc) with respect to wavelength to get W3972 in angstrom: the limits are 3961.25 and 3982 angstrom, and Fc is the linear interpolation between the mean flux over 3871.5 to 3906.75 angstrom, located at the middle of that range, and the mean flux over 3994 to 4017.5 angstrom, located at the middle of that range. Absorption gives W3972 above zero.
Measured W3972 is 2.5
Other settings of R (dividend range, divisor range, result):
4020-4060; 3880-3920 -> 1.22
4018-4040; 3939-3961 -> 1.10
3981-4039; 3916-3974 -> 1.10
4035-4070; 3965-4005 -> 1.19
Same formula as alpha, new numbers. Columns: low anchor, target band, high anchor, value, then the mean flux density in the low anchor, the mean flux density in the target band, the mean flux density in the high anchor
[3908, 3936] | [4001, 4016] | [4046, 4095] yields 1.8 angstrom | 2.6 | 2.4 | 2.82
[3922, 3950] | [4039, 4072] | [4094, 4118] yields -3.0 angstrom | 2.74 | 2.94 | 2.67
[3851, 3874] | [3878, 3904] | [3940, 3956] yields 4.0 angstrom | 2.93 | 2.46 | 2.87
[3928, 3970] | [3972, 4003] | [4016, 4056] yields 1.2 angstrom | 2.57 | 2.64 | 2.97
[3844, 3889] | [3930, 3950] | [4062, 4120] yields -0.1 angstrom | 2.71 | 2.75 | 2.76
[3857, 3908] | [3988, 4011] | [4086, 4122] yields -1.8 angstrom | 2.7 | 2.88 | 2.66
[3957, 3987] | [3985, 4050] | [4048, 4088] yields -4.7 angstrom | 2.37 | 2.81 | 2.9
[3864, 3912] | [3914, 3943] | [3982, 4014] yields 0.4 angstrom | 2.66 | 2.68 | 2.8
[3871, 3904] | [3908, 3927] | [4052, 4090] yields -1.1 angstrom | 2.54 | 2.74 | 2.86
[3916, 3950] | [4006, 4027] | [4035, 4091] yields 2.3 angstrom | 2.76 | 2.55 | 2.92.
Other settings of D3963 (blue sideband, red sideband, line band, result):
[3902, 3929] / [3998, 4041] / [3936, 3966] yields 0.96 angstrom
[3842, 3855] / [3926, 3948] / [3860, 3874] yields -1.40 angstrom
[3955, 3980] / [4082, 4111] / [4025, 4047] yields -4.84 angstrom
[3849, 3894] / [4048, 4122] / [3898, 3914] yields 0.11 angstrom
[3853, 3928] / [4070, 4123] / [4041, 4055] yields -1.36 angstrom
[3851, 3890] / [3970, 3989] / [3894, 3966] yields -2.79 angstrom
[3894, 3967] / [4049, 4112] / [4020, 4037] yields -0.88 angstrom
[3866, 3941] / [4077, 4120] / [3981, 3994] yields -0.24 angstrom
